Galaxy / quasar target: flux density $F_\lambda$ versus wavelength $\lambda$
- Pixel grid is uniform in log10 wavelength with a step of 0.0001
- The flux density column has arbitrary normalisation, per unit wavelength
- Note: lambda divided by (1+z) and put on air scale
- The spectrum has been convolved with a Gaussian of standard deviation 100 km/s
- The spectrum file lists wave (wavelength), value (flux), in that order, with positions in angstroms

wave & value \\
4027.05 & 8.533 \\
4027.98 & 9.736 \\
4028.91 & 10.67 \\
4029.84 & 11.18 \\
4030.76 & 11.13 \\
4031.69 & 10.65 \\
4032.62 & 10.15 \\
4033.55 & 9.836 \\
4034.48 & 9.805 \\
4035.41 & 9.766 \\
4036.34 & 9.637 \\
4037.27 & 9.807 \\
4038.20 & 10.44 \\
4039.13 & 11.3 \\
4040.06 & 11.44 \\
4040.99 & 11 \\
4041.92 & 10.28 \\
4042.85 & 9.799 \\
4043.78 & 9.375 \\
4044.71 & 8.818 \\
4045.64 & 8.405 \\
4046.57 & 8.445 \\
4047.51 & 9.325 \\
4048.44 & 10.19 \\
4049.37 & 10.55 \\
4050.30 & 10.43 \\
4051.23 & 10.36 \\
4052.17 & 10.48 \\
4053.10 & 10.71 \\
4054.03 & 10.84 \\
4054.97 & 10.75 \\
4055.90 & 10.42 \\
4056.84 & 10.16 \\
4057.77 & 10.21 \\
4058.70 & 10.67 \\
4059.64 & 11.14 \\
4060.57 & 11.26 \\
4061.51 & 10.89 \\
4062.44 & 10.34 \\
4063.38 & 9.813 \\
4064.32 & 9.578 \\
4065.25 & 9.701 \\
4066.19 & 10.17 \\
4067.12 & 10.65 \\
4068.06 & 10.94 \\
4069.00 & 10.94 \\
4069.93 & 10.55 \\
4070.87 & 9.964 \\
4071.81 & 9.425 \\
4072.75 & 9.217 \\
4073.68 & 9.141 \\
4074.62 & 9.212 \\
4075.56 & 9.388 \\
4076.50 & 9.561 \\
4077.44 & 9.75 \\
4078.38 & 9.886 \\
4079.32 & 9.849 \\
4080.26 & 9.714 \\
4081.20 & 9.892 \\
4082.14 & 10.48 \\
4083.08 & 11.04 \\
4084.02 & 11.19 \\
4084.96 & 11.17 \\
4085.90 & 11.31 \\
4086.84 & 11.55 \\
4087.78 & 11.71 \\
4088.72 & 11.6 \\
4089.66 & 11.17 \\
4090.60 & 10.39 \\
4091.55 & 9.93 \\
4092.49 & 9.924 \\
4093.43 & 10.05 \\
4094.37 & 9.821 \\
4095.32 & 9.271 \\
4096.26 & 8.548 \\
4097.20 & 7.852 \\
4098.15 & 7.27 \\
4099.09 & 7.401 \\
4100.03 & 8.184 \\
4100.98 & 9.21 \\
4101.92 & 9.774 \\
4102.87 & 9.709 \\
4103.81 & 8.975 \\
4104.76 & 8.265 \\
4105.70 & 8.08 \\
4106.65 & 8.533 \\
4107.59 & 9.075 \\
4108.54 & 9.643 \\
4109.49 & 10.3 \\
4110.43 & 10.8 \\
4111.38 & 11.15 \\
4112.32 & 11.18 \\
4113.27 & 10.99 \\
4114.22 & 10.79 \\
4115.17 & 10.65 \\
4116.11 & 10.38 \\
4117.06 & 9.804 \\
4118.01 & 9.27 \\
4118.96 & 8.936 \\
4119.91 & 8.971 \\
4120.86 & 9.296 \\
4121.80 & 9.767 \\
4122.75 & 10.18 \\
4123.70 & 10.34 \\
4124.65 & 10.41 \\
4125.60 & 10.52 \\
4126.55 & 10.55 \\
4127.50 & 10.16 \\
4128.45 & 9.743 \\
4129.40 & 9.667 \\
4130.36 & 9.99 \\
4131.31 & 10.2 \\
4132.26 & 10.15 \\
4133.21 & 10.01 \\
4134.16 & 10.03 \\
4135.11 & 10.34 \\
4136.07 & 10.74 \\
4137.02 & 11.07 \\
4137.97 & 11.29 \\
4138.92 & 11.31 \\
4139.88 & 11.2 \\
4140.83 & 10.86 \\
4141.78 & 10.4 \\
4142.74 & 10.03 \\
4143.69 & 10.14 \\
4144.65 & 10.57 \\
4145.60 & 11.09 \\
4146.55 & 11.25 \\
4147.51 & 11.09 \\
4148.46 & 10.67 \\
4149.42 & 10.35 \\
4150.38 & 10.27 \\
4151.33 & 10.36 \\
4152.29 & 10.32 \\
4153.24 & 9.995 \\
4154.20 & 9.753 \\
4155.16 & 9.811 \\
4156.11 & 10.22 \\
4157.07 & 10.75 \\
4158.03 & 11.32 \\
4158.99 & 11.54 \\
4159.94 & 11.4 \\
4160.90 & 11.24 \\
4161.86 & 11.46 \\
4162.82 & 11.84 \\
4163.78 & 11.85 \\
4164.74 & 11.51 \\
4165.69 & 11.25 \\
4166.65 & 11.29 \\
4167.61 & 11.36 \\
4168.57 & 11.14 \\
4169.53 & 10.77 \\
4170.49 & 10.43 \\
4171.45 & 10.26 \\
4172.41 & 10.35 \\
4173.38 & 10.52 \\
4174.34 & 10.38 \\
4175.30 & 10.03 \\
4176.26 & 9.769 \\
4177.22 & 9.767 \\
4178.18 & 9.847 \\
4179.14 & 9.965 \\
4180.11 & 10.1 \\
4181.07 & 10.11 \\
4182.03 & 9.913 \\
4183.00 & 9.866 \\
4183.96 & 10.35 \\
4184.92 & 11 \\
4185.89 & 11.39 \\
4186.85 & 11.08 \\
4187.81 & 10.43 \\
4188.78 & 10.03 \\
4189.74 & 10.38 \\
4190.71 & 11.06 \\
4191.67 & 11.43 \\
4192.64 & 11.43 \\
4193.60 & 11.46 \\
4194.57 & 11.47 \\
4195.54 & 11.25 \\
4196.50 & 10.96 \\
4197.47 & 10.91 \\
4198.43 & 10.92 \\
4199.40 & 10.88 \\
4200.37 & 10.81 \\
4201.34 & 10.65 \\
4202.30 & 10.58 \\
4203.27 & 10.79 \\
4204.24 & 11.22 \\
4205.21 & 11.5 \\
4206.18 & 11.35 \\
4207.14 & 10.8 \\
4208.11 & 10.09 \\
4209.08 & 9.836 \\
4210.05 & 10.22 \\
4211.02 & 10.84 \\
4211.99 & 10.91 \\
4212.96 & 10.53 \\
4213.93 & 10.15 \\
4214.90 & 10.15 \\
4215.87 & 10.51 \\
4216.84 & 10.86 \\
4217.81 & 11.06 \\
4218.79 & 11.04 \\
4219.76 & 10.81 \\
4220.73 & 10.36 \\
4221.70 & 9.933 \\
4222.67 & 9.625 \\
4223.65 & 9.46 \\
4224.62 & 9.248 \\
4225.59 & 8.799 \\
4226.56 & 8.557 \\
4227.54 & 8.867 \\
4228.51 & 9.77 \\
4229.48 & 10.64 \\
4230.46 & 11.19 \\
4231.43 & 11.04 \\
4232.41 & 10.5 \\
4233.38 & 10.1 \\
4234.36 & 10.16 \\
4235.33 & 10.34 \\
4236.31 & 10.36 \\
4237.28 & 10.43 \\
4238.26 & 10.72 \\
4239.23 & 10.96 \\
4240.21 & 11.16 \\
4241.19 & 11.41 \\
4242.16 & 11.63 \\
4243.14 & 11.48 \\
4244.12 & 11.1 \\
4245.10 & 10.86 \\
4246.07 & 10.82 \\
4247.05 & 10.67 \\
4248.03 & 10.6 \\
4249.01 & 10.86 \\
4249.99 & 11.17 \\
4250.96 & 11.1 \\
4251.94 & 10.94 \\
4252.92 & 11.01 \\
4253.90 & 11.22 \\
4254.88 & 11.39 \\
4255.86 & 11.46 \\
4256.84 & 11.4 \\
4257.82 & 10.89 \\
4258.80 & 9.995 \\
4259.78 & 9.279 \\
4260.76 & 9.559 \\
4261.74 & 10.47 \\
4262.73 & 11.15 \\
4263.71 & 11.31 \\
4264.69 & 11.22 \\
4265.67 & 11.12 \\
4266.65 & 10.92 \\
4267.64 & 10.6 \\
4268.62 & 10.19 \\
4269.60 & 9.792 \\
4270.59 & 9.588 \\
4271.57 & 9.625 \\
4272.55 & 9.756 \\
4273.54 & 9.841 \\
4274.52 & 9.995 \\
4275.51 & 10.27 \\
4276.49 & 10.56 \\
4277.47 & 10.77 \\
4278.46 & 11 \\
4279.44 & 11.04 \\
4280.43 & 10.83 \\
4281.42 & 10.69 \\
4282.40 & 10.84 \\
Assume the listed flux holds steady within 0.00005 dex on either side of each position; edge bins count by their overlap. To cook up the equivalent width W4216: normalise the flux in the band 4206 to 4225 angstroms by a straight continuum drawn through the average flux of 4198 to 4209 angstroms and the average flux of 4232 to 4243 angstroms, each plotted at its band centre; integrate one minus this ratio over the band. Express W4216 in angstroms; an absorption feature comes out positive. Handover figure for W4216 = 0.7 angstroms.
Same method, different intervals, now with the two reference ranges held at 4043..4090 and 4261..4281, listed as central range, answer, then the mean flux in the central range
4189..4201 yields -0.8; 11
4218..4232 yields 0.6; 9.97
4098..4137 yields 2.0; 9.78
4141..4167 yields -1.1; 10.8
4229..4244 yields -0.5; 10.8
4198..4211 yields -0.4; 10.7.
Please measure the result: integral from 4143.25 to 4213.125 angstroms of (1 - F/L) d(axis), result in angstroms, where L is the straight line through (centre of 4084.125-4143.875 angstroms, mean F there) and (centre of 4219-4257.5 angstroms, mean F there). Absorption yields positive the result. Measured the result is -2.8 angstroms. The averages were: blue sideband 10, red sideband 10.6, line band 10.7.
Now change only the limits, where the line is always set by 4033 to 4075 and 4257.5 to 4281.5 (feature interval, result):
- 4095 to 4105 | 1.6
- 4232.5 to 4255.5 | -1.1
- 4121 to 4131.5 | 0.1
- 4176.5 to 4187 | 0.0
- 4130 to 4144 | -0.4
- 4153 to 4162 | -0.4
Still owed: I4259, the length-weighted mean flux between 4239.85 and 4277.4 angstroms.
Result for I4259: 10.7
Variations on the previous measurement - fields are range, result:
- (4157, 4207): 10.8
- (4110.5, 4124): 10.1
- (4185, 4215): 10.8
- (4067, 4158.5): 10.1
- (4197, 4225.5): 10.5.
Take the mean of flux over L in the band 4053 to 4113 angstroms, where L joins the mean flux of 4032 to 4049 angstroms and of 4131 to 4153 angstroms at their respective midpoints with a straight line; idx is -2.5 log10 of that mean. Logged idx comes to 0.02 mag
